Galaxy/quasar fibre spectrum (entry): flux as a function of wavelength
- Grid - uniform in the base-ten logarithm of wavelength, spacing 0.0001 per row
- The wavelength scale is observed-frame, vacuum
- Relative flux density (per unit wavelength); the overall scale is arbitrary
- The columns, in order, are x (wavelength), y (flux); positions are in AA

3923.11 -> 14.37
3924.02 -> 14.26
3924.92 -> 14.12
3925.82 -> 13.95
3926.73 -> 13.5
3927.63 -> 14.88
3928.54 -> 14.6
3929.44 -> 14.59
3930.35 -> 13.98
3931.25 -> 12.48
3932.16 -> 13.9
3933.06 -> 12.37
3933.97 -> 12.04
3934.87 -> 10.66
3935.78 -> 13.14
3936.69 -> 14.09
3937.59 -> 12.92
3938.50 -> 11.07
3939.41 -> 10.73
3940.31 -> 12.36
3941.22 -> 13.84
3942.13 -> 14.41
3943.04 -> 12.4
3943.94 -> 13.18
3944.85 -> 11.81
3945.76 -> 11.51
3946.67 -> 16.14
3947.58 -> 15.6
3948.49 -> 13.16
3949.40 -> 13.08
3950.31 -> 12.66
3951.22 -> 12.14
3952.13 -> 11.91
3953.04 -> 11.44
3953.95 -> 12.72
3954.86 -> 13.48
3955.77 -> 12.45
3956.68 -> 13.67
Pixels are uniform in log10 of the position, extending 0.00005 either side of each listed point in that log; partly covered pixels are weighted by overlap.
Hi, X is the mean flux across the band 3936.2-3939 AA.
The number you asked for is 12.7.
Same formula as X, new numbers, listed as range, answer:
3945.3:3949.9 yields 13.9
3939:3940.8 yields 11.6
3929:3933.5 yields 13.5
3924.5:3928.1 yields 14.1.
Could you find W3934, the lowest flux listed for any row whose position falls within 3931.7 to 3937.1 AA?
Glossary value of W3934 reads 10.66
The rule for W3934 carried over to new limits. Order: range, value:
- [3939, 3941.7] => 10.73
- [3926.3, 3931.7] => 12.48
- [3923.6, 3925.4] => 14.12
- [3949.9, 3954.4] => 11.44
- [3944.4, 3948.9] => 11.51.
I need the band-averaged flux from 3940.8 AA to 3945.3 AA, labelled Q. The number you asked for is 13.1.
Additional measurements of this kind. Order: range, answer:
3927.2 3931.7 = 14.1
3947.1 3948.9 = 14.4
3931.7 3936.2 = 12.4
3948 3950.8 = 13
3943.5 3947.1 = 13.1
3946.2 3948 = 15.8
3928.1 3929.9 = 14.6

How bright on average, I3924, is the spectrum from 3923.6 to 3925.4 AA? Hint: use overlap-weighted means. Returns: 14.2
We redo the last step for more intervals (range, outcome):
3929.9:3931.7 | 13.3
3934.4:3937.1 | 12.6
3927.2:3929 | 14.7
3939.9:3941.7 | 13.1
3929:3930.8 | 14.3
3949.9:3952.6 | 12.2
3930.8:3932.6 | 13.2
